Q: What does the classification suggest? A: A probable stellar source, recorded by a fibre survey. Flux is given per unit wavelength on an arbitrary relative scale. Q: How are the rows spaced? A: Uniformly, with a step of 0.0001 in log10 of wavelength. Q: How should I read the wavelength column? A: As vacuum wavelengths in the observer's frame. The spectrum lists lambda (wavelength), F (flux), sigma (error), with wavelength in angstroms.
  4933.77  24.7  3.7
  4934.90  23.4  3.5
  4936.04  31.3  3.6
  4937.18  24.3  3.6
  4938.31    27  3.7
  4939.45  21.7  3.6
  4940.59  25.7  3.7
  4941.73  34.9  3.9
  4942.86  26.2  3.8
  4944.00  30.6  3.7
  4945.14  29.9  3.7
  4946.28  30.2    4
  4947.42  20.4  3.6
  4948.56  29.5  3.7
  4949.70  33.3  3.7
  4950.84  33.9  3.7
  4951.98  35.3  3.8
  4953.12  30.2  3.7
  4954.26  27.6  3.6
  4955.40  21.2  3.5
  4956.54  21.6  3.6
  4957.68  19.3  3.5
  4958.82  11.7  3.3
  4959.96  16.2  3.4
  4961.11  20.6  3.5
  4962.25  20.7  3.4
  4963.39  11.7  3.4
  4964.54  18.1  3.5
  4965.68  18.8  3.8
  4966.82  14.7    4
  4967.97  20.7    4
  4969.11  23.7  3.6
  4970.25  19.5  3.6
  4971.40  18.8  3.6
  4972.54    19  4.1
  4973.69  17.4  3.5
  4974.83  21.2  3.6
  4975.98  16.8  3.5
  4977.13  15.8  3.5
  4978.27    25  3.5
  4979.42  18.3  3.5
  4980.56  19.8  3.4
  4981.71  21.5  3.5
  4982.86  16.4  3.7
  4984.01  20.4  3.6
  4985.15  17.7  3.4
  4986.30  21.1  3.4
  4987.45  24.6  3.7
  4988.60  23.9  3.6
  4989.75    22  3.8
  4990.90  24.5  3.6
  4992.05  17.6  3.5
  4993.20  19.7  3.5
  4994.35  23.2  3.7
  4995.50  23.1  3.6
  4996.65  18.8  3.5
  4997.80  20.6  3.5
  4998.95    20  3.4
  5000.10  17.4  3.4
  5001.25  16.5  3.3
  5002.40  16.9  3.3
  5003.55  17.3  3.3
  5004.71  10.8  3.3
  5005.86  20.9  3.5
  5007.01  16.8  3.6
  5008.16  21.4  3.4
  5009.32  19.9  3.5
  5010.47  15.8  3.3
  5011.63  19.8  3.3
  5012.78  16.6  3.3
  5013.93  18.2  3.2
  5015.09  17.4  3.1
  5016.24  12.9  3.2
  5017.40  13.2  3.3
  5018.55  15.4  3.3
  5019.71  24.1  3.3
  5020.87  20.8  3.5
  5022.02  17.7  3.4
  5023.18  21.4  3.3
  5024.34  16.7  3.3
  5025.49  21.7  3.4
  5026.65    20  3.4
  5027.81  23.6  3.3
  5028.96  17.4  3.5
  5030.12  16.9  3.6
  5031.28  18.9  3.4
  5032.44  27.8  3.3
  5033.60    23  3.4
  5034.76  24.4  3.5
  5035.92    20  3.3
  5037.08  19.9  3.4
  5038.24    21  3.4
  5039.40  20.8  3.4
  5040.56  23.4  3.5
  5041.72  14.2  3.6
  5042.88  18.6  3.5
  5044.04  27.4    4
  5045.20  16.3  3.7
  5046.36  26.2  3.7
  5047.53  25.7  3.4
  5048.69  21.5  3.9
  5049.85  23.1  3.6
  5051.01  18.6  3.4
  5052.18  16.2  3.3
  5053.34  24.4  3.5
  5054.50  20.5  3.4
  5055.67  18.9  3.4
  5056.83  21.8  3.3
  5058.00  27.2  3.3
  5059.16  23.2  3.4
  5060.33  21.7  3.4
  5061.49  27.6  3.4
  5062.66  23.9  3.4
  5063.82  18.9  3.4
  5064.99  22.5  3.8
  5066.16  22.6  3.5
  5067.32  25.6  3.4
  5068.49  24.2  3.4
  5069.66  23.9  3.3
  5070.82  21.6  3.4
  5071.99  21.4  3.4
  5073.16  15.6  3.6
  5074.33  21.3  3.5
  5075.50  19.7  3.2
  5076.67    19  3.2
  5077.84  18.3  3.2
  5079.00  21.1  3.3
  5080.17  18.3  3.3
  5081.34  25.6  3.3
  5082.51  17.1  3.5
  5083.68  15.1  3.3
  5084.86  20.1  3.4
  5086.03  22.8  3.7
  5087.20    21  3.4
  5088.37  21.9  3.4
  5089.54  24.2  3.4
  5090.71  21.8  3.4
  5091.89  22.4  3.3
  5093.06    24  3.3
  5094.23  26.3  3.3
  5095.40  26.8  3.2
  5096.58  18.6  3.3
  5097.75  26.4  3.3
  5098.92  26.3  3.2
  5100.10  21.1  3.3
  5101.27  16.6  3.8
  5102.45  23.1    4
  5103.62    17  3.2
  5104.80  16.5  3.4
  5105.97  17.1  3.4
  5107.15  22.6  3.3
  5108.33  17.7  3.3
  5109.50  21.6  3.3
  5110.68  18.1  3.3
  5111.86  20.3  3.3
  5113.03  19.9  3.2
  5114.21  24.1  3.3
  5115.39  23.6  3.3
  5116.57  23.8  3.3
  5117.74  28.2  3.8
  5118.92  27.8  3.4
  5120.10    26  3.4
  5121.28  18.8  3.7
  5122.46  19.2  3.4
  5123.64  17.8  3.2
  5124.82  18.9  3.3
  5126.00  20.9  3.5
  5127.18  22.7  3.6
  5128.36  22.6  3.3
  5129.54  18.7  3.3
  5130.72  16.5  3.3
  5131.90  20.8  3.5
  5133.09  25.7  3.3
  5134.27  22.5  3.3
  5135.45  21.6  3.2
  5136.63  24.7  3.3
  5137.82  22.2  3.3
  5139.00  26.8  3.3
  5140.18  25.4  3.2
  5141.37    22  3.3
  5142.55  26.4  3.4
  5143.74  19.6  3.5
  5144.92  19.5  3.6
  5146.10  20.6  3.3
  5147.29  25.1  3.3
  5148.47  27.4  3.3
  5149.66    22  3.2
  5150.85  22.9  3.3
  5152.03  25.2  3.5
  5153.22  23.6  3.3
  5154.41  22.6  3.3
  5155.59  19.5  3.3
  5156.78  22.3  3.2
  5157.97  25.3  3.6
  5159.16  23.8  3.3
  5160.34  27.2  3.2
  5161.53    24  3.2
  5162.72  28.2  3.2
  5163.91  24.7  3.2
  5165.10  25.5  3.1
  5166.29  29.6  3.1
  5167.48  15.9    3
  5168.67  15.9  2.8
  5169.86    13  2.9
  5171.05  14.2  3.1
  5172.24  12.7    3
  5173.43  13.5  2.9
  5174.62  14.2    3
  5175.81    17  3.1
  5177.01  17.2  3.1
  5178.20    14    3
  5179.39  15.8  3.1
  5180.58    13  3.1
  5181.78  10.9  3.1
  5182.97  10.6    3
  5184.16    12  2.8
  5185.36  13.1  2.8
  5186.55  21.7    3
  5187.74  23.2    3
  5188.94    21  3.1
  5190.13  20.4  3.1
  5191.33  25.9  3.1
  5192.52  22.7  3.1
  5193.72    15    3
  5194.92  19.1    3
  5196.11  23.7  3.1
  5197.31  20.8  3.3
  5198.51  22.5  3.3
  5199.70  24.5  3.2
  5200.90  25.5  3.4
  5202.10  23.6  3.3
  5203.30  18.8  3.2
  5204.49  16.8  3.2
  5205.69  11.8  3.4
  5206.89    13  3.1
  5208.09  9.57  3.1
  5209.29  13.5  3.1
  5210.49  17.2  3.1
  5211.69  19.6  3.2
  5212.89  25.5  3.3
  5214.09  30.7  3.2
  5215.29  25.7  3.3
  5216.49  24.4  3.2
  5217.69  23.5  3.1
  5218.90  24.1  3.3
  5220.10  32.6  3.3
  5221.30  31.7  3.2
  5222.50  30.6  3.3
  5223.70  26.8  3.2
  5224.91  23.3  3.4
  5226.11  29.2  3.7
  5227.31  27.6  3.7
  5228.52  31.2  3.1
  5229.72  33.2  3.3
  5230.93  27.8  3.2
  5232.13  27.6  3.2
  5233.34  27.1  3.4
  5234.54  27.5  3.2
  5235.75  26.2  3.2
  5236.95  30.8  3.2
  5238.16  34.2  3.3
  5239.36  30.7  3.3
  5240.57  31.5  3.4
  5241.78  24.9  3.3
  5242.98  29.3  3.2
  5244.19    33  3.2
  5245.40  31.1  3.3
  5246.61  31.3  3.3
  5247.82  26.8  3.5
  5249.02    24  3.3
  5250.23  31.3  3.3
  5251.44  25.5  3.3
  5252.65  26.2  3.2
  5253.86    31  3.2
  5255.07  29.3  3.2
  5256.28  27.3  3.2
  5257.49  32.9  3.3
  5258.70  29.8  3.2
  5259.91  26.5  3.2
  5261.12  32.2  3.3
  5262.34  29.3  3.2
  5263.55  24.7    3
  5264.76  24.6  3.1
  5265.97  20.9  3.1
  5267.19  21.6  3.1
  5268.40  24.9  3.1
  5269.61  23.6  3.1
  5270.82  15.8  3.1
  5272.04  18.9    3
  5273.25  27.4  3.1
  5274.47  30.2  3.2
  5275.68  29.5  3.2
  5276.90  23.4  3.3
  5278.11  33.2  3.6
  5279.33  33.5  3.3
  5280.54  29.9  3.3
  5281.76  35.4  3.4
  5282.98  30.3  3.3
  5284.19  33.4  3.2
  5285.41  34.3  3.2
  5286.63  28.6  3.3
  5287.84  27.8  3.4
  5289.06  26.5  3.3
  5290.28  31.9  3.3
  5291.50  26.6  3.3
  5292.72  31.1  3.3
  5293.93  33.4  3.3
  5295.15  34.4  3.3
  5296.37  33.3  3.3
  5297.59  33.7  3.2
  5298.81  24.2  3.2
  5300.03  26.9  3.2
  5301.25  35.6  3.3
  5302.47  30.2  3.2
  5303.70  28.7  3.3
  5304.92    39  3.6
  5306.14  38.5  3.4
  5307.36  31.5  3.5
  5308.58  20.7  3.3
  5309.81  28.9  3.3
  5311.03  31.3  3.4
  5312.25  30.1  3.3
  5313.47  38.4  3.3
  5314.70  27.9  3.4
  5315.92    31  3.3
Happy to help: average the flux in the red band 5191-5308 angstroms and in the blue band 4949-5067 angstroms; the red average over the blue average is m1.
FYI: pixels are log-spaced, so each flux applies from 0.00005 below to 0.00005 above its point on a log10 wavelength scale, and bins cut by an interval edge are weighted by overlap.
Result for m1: 1.3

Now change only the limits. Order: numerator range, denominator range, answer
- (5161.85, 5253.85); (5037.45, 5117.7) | 1.06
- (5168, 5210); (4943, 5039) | 0.83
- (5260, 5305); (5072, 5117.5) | 1.37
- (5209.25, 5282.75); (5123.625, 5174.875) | 1.26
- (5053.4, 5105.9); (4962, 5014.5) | 1.13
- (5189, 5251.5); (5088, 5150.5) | 1.13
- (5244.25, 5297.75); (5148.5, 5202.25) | 1.43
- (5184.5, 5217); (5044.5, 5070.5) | 0.90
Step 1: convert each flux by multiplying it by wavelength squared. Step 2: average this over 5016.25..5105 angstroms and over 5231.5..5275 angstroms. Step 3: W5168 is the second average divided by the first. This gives 1.40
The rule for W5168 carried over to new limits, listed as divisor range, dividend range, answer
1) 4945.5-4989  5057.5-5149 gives 1.08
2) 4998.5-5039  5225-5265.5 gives 1.66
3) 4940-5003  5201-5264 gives 1.34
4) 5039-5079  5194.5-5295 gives 1.33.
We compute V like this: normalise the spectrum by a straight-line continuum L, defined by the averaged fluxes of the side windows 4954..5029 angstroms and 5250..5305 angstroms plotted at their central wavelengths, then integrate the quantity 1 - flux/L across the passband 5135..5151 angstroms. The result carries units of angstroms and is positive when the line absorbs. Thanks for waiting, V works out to 0.6 angstroms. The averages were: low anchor 19.1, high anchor 28.8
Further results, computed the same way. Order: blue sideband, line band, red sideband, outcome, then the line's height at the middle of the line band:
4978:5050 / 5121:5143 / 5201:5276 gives 1.24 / 23.1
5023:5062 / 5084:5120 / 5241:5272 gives 1.47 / 23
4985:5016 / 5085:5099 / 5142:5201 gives -2.50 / 19.8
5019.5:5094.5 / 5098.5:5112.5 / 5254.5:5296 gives 1.94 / 22.9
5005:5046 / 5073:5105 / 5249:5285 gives 0.80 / 21.7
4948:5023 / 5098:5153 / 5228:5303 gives 5.68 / 24.5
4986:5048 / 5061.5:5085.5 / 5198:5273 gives 0.48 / 21.4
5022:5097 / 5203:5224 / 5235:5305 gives 3.90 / 26.9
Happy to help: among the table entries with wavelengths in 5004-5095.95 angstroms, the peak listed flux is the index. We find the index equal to 27.8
